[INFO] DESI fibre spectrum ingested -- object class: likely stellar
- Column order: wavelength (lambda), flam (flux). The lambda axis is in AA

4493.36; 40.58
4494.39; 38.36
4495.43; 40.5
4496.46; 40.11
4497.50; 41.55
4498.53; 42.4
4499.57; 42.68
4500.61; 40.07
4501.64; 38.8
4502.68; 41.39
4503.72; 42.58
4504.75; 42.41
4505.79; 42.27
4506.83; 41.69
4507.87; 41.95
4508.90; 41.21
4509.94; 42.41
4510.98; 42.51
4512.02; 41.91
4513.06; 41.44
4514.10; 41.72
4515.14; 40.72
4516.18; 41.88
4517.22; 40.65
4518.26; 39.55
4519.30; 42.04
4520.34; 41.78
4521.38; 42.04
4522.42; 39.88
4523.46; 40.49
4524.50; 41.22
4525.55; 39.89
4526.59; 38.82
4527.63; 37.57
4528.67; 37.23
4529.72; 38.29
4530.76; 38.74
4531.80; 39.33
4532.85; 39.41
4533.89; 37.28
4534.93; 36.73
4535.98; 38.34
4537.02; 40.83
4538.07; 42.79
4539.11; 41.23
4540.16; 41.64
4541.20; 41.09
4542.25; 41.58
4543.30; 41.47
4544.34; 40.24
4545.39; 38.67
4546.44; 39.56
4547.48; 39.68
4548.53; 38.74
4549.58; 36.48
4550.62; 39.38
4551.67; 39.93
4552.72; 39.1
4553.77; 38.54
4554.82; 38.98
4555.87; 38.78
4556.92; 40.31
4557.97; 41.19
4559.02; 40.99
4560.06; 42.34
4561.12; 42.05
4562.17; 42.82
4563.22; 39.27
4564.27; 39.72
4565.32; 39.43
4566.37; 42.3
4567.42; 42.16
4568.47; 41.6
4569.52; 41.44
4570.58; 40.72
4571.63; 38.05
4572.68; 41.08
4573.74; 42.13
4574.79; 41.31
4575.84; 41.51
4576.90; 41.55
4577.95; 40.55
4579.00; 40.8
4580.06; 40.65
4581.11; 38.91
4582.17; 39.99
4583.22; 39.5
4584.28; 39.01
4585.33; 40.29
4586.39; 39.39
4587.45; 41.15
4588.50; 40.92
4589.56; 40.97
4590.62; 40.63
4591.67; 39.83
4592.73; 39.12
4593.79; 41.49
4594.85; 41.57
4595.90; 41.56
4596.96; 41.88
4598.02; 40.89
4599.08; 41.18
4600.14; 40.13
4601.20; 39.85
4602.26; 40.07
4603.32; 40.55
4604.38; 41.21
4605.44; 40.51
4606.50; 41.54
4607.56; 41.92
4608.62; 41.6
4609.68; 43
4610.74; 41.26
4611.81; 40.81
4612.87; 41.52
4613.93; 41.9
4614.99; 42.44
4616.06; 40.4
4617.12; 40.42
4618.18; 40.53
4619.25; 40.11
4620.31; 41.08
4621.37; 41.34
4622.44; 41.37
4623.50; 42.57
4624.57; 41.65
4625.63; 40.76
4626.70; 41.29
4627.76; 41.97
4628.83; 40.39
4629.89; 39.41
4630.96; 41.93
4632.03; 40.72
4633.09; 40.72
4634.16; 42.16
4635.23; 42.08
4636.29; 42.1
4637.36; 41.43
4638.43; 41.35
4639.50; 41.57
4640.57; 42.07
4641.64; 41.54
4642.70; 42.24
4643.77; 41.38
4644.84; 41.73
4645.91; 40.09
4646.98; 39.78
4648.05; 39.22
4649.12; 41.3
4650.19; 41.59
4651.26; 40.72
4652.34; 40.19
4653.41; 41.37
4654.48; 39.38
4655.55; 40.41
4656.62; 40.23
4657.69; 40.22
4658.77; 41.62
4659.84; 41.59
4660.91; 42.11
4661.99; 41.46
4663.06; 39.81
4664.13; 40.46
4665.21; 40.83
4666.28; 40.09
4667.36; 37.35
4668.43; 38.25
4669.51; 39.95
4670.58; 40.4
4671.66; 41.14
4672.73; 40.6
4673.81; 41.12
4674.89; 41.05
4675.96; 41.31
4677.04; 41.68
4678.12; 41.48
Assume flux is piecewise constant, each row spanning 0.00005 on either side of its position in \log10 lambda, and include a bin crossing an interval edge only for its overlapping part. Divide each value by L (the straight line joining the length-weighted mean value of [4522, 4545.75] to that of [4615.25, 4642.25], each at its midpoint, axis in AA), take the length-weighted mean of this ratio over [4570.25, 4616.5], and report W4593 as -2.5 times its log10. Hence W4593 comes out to 0.00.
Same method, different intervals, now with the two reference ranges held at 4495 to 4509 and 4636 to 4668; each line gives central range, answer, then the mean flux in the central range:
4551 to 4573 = 0.018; 40.5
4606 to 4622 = -0.009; 41.3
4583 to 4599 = 0.013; 40.6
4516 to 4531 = 0.036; 40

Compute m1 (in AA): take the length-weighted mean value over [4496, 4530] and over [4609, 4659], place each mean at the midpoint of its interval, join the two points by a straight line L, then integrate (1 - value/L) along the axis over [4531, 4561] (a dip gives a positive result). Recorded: 0.9 AA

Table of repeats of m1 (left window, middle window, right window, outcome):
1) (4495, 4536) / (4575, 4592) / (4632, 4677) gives 0.1 AA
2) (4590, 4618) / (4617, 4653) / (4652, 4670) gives -0.4 AA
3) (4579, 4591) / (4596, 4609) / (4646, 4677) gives -0.2 AA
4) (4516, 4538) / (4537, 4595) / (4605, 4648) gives -0.2 AA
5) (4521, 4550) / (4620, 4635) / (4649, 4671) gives -0.4 AA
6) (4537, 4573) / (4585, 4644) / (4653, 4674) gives -1.1 AA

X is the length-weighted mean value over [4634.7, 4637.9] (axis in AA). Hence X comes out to 41.9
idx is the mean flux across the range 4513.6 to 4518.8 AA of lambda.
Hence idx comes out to 40.9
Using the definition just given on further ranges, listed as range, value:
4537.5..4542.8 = 41.6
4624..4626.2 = 41.1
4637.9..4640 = 41.4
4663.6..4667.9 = 39.7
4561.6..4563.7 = 41.1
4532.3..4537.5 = 38.5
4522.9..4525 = 40.9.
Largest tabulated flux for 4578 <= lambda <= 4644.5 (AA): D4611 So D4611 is 43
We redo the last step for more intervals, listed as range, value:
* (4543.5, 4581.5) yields 42.82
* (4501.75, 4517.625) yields 42.58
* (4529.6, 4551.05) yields 42.79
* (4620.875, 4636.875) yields 42.57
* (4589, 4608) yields 41.92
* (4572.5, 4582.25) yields 42.13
